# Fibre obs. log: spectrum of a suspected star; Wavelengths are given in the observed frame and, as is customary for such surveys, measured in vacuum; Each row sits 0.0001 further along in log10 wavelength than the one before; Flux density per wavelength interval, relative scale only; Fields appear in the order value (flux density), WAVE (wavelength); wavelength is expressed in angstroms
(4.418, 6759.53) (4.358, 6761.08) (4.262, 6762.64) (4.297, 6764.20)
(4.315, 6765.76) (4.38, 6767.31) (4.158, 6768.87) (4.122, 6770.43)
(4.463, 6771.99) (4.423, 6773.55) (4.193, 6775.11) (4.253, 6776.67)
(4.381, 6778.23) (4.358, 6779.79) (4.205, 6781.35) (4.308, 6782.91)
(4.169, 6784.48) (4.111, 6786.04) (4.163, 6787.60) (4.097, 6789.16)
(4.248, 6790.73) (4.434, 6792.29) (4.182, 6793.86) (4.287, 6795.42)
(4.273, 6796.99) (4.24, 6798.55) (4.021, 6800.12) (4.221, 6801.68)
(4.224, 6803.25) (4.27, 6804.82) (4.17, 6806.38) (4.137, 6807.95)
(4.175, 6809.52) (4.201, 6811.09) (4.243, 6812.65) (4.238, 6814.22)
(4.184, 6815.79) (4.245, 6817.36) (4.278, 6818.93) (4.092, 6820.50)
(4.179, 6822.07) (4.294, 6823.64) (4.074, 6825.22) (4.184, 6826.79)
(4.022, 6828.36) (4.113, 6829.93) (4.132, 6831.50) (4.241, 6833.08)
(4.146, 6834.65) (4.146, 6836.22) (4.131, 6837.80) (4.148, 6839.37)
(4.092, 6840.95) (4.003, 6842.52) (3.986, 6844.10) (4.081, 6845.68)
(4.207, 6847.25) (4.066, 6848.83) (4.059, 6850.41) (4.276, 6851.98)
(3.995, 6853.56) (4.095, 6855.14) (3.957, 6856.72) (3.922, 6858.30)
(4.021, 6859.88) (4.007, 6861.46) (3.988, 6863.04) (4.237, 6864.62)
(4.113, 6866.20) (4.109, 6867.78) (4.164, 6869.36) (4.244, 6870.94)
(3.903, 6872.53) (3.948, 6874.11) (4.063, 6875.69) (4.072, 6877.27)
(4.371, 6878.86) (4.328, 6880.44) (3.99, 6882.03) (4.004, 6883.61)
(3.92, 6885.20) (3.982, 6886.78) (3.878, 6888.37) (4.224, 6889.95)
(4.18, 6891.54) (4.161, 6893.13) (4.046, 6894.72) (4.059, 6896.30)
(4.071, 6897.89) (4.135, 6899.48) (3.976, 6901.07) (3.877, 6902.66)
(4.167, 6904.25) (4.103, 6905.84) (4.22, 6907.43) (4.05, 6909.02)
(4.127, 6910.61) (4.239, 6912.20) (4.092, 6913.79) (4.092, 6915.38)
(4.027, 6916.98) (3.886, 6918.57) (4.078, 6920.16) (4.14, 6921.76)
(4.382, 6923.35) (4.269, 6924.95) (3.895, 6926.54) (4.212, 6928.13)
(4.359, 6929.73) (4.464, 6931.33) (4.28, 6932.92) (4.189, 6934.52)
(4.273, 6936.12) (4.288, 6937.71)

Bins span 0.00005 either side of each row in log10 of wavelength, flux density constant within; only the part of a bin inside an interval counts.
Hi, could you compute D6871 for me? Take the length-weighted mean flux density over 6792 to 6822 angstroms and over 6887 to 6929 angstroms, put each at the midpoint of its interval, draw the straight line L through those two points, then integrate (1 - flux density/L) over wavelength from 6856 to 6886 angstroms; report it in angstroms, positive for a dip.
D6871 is 0.49 angstroms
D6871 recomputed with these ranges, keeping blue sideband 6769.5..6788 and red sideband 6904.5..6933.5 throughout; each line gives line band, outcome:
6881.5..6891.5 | 0.4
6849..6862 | 0.5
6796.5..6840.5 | 0.6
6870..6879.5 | 0.2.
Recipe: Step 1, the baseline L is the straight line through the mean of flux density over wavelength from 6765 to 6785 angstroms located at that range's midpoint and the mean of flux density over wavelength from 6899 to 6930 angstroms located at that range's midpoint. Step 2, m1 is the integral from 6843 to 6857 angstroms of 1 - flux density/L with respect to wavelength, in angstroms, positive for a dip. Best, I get 0.4 angstroms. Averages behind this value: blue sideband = 4.29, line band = 4.08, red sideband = 4.11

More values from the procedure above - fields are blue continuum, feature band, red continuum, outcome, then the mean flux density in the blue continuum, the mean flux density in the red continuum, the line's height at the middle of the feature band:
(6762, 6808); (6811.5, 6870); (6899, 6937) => 1.18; 4.25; 4.15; 4.21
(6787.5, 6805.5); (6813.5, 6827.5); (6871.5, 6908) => -0.04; 4.22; 4.07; 4.18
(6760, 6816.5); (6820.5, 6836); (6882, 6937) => 0.19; 4.24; 4.12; 4.2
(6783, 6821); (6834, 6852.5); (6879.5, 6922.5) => 0.19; 4.21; 4.08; 4.15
